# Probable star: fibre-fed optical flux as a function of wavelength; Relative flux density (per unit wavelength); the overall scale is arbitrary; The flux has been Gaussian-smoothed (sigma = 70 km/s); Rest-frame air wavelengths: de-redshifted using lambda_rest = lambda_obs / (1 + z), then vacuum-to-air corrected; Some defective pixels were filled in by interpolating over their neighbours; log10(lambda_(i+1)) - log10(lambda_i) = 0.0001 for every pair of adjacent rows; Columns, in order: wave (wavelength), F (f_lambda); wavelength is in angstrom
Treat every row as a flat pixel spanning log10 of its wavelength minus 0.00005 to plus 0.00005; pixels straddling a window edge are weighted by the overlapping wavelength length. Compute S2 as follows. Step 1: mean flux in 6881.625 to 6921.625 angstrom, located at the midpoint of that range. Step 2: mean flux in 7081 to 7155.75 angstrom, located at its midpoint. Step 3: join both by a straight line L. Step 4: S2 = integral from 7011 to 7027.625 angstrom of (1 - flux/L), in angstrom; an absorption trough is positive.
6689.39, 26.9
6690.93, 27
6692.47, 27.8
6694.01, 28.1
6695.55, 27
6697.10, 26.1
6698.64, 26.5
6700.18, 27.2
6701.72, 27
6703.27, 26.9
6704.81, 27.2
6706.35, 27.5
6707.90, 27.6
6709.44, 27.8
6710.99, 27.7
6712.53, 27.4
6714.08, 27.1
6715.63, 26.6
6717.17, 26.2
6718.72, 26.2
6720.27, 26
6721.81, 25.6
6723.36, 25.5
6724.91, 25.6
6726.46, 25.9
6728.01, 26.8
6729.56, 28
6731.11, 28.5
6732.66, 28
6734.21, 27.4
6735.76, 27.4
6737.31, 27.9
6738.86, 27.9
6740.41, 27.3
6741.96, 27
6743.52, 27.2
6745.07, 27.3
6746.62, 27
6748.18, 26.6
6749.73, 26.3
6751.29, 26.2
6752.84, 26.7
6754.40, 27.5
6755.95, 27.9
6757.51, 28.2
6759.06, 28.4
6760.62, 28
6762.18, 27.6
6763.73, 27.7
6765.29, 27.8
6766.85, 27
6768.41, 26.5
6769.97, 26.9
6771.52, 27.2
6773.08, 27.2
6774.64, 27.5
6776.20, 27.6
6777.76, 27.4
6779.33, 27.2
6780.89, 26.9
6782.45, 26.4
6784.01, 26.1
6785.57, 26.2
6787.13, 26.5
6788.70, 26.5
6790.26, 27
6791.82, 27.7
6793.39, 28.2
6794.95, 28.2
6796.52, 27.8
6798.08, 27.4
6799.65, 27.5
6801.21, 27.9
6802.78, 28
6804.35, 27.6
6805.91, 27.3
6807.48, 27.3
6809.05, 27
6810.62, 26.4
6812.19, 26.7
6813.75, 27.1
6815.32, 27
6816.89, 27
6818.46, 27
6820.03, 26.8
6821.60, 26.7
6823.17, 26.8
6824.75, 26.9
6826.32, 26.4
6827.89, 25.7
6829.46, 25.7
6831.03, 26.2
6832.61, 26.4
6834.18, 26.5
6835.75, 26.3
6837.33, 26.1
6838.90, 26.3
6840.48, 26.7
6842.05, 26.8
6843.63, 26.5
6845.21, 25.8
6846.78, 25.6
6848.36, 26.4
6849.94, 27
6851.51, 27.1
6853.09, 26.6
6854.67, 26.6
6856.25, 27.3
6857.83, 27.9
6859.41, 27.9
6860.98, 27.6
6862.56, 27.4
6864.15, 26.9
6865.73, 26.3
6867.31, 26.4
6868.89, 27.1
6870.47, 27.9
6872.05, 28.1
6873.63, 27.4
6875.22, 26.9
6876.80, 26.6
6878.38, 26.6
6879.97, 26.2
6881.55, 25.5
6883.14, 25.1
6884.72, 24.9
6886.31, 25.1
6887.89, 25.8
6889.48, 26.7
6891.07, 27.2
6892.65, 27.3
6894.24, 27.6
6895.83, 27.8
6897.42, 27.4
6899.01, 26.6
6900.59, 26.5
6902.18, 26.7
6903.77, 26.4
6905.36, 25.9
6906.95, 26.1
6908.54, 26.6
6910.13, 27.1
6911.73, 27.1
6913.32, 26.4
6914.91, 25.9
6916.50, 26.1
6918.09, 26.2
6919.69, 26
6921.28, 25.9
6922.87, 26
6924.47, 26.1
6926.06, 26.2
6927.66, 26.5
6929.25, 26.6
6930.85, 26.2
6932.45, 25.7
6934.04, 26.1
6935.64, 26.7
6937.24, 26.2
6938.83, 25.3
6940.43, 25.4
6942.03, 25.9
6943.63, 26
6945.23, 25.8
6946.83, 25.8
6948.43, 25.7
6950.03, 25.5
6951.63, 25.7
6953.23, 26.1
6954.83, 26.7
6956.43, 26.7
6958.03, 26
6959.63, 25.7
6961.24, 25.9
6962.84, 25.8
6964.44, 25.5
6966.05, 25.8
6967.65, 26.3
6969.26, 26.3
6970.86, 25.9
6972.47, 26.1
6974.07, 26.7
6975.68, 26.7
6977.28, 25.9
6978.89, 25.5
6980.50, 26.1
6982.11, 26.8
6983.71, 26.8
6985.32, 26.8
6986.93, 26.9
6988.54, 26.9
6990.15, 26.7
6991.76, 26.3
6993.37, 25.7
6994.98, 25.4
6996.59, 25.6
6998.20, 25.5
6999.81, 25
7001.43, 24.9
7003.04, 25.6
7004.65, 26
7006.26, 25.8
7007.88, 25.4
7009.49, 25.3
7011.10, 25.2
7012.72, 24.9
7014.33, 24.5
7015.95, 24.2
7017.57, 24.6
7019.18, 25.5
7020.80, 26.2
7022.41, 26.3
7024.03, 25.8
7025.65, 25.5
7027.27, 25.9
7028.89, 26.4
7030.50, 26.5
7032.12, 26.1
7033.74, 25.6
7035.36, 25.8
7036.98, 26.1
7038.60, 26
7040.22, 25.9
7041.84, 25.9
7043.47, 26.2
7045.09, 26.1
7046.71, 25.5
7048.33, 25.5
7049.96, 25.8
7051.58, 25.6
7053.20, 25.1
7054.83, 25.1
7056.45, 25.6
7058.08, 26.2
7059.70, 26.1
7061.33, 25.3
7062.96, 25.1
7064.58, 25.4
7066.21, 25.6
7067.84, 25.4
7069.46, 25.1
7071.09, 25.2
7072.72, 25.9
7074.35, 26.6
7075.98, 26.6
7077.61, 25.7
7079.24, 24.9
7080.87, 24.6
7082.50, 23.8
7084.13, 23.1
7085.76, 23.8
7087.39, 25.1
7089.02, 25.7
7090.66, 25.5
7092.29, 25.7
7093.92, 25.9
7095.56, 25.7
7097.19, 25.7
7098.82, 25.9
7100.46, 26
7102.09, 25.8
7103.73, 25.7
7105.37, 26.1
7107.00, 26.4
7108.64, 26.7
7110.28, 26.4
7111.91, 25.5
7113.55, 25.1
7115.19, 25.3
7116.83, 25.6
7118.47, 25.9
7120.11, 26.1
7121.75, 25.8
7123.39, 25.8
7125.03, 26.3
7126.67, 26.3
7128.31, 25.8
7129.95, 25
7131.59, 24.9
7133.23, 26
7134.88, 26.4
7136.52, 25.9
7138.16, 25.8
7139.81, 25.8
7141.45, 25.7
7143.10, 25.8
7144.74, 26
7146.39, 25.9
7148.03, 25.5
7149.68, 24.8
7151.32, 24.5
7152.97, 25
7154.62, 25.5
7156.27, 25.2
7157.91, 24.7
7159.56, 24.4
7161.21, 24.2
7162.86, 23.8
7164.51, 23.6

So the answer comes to 0.4 angstrom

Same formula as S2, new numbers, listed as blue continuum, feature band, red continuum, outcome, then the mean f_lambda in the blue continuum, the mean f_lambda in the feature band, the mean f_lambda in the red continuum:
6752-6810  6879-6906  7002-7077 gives 0.22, 27.3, 26.4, 25.7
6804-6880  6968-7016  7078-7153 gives 0.44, 26.8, 25.9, 25.6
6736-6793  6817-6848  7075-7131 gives 0.54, 27.2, 26.4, 25.6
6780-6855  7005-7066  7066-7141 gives 0.63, 26.8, 25.6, 25.6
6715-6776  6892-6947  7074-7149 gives 0.12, 27.1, 26.3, 25.6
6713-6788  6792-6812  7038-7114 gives -0.54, 27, 27.5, 25.6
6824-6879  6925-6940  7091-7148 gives 0.18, 26.7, 26.2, 25.8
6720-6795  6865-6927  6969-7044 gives -0.19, 27.1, 26.5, 25.9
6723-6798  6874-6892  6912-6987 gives 0.27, 27.2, 26.1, 26.1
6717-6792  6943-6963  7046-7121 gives 0.13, 27.1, 26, 25.5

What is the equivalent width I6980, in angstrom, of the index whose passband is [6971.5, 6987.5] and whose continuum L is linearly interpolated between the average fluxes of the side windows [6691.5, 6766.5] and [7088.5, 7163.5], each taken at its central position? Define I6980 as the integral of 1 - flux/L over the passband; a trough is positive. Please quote -0.2 angstrom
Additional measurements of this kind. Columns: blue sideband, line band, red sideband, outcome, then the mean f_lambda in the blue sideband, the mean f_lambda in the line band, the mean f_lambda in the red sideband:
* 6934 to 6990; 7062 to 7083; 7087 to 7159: 0.34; 26.1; 25.4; 25.7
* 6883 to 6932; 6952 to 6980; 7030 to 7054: 0.07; 26.4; 26.1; 25.8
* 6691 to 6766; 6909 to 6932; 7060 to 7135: 0.02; 27.1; 26.3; 25.6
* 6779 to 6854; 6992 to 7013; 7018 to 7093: 0.33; 26.8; 25.4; 25.6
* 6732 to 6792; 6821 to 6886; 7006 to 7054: 0.17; 27.2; 26.6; 25.6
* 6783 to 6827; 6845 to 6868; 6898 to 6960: -0.14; 27.1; 26.9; 26.2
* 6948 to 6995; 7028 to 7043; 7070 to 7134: -0.09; 26.2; 26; 25.6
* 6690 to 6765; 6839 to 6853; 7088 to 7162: 0.11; 27.1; 26.5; 25.6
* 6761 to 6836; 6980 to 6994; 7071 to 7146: -0.21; 27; 26.6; 25.6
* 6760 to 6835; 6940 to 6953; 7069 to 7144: 0.30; 27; 25.7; 25.6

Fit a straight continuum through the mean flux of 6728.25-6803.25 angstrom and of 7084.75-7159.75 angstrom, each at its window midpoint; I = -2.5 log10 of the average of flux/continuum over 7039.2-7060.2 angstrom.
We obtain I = 0.01 mag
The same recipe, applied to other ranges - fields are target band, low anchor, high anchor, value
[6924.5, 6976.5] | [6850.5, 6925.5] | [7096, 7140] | 0.02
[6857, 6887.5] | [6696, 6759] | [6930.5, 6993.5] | -0.01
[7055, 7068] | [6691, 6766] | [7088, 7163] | 0.01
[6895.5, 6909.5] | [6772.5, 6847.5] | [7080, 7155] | -0.01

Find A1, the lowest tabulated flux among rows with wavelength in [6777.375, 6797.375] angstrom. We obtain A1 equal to 26.1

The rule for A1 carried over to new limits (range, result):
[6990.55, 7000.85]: 25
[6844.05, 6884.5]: 25.1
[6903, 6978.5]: 25.3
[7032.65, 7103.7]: 23.1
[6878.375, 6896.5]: 24.9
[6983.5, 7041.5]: 24.2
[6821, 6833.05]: 25.7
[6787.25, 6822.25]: 26.4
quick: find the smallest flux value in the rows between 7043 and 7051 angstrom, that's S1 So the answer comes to 25.5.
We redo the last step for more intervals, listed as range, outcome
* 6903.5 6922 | 25.9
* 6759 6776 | 26.5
